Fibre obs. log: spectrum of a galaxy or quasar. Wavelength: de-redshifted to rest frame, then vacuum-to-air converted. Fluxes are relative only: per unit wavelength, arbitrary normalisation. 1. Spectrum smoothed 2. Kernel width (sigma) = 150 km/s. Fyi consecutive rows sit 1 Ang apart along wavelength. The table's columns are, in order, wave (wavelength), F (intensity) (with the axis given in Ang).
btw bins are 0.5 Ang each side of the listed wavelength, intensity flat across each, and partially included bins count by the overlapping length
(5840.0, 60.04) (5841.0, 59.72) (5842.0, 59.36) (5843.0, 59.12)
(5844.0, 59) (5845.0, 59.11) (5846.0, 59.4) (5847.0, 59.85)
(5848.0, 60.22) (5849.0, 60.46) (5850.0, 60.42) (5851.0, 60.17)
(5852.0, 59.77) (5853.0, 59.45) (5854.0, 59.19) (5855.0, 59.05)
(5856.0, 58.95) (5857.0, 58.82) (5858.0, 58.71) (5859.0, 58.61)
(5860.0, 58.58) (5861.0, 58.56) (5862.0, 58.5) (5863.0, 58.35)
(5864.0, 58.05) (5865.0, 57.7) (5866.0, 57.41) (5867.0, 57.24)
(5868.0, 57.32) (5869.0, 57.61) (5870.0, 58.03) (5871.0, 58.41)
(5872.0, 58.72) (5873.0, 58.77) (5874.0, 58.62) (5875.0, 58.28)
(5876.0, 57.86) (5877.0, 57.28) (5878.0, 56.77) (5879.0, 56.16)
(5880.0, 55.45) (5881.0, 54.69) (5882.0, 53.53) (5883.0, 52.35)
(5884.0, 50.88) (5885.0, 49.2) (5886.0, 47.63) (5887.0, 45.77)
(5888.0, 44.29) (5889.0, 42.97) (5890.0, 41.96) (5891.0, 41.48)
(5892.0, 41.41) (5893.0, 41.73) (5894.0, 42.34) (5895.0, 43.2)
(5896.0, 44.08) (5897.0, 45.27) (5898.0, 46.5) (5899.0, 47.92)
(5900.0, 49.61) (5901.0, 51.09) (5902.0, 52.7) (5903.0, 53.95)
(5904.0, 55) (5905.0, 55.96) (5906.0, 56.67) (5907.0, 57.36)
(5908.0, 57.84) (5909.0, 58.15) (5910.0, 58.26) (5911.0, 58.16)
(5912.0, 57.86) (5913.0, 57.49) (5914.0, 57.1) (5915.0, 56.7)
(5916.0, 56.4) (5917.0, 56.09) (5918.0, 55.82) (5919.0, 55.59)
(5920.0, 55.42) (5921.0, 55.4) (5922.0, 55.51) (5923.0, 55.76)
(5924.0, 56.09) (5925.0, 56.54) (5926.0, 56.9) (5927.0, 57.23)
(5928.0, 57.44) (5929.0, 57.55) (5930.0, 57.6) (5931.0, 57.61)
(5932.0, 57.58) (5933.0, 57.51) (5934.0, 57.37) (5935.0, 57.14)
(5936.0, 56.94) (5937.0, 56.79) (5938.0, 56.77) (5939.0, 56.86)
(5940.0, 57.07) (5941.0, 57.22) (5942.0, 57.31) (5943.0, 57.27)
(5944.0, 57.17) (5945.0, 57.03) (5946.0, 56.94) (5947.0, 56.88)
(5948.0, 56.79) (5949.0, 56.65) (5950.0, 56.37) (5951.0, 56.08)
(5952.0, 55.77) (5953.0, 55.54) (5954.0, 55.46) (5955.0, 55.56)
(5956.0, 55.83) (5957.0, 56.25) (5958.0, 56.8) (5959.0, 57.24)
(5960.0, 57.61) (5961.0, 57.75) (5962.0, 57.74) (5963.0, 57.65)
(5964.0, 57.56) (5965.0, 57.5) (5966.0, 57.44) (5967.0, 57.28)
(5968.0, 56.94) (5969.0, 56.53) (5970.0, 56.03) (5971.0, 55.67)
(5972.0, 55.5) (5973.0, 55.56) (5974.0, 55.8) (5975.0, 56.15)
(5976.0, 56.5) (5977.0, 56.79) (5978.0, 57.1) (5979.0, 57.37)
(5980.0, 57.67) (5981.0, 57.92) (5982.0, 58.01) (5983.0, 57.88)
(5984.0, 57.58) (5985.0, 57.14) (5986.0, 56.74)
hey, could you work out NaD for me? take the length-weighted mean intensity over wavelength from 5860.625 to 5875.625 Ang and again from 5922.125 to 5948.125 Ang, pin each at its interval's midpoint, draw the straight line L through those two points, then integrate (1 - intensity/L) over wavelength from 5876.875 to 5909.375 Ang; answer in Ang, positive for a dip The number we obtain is 4.4 Ang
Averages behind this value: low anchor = 58.1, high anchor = 57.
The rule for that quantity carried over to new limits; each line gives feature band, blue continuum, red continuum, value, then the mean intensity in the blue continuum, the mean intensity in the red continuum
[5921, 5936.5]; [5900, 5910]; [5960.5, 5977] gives -0.3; 55.3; 56.7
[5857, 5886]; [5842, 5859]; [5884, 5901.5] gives -2.4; 59.5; 45.3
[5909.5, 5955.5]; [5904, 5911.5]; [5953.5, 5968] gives 0.3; 57.3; 57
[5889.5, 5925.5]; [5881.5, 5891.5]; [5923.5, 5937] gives -0.3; 47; 57.2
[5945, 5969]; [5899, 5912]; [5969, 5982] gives -0.2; 55.2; 56.6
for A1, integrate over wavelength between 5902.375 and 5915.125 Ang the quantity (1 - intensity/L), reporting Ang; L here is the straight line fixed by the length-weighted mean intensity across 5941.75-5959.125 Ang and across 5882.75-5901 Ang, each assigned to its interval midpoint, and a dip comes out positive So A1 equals -2.2 Ang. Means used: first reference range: 45.5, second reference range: 56.5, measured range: 56.9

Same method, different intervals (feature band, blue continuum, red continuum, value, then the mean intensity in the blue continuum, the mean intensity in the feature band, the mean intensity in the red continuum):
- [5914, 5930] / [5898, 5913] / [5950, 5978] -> -0.3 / 54.8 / 56.4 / 56.5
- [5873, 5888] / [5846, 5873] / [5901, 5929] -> 1.1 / 58.8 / 53.7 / 56.3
